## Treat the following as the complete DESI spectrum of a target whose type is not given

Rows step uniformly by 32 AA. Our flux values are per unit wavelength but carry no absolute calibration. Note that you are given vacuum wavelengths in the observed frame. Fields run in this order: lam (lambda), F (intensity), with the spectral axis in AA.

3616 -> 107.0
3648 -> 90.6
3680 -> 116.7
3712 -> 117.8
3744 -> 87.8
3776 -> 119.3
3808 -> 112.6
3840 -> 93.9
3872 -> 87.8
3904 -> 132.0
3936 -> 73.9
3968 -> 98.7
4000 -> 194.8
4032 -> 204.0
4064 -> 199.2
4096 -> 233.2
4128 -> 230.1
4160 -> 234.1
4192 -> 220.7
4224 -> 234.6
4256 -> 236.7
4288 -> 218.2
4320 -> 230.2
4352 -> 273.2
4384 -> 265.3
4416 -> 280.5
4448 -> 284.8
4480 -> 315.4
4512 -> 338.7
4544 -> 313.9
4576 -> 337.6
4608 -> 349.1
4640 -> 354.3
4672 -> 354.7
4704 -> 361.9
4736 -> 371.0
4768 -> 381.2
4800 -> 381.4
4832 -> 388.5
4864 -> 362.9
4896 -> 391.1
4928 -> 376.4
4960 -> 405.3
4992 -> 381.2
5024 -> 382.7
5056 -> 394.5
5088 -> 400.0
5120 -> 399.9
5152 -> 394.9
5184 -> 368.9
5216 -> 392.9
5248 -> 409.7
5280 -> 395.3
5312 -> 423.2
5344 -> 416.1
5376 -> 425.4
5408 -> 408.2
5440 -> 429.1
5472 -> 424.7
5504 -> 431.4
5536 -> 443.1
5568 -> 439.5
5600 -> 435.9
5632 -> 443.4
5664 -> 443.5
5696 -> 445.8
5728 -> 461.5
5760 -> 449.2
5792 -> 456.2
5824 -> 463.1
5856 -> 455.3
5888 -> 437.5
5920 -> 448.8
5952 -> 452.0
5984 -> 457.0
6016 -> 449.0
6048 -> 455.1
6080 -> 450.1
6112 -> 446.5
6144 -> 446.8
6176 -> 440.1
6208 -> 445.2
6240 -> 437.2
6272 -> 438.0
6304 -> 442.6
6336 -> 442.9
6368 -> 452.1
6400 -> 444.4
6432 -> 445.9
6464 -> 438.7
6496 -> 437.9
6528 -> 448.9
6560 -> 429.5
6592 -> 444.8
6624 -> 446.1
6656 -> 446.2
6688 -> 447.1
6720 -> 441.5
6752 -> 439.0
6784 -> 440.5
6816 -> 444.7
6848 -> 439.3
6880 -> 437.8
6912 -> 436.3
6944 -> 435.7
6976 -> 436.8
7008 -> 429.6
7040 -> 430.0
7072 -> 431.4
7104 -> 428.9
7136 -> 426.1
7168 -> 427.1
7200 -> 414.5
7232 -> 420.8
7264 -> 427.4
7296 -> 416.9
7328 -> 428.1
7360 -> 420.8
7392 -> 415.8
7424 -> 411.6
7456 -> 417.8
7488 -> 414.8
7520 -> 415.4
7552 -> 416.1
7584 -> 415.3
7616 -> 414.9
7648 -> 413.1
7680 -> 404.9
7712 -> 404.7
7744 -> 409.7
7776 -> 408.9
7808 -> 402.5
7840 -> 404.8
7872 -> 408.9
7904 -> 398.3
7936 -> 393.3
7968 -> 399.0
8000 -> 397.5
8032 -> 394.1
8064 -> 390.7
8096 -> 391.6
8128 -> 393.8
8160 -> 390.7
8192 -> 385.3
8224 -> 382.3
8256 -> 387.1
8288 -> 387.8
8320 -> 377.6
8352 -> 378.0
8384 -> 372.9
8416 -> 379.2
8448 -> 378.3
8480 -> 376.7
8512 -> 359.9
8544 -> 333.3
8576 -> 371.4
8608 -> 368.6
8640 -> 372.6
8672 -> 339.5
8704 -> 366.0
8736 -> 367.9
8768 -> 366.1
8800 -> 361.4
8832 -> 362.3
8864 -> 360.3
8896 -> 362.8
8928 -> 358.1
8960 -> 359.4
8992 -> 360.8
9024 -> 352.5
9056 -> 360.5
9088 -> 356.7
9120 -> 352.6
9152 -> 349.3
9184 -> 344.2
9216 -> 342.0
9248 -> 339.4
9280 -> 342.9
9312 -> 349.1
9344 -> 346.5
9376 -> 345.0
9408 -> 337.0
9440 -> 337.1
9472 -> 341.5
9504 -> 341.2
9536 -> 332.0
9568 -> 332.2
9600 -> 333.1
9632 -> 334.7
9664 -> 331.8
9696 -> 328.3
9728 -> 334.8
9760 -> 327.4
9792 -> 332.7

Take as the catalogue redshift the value 0.00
